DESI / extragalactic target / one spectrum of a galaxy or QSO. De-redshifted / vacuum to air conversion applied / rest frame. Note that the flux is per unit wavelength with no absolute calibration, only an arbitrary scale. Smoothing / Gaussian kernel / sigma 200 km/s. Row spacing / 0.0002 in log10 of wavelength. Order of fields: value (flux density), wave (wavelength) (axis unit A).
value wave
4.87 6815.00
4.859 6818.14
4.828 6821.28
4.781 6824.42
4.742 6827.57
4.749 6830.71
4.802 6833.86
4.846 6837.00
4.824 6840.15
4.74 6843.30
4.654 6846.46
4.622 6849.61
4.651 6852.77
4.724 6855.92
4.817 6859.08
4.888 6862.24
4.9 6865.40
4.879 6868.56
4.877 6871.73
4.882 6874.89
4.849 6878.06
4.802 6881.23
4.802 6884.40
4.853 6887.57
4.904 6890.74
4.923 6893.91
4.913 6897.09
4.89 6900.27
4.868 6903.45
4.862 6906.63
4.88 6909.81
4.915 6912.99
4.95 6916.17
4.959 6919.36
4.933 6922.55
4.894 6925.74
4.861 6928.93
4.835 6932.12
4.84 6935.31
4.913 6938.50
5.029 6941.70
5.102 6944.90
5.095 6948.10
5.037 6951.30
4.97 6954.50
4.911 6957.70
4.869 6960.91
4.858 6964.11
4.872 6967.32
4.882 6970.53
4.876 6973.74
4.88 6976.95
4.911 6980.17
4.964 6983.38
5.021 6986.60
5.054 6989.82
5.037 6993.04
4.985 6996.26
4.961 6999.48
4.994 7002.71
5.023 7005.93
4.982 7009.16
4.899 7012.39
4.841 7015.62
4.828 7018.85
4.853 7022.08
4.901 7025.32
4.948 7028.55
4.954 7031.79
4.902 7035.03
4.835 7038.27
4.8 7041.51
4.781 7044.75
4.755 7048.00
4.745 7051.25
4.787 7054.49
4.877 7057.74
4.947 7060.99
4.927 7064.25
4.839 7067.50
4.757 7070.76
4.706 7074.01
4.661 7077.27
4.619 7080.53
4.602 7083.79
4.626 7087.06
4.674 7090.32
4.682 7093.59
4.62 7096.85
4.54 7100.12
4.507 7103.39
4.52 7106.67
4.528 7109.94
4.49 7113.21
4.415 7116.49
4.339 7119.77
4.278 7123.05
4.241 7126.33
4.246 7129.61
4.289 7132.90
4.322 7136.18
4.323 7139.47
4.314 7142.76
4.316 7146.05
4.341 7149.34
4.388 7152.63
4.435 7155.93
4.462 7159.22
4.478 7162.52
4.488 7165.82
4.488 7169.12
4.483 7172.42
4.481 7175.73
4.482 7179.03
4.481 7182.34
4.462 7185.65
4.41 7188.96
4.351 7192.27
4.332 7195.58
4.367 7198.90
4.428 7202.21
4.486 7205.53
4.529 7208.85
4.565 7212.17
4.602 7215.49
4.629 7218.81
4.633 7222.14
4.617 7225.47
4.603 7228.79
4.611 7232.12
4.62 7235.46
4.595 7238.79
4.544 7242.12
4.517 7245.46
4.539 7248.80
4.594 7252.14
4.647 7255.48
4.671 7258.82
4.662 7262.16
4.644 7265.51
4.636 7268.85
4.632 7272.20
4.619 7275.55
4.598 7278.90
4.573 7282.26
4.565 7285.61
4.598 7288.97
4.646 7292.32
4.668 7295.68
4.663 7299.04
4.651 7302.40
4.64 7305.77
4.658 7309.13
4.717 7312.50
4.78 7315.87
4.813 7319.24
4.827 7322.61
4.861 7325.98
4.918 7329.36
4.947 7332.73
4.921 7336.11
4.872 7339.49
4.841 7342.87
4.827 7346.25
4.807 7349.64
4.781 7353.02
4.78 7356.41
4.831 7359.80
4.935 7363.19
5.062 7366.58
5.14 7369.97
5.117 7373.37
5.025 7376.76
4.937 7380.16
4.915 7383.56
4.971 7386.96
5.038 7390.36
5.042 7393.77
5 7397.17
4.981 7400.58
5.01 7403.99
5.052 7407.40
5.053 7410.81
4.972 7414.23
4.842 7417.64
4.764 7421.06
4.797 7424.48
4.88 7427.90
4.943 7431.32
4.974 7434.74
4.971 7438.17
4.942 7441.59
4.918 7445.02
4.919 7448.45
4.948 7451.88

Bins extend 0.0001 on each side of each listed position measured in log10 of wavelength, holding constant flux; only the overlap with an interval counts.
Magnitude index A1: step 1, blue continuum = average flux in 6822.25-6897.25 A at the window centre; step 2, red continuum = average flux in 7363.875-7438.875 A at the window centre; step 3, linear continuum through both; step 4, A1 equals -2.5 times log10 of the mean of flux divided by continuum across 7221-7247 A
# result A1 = 0.08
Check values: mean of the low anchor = 4.81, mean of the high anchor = 4.98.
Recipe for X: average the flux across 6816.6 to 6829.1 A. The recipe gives 4.8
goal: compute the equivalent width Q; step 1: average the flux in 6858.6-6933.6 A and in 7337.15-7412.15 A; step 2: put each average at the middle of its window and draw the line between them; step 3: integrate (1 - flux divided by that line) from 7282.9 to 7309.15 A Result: 1.7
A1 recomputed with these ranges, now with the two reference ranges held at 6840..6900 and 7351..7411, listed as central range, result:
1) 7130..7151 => 0.139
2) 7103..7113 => 0.087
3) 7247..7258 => 0.078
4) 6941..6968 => -0.029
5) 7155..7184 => 0.101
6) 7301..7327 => 0.049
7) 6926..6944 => -0.015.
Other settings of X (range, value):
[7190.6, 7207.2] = 4.39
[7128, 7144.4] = 4.3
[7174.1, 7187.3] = 4.48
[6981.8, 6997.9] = 5.01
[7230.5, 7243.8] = 4.59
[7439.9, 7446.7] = 4.93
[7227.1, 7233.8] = 4.61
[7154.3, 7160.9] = 4.45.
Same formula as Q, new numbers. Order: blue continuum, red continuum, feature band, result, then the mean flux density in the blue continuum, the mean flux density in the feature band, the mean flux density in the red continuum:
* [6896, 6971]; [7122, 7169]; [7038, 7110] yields -2.6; 4.92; 4.71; 4.36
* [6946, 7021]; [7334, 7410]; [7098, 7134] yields 4.0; 4.95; 4.4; 4.95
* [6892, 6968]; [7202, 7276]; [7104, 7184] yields 5.0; 4.92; 4.4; 4.6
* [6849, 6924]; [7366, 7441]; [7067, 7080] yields 0.5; 4.86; 4.72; 4.97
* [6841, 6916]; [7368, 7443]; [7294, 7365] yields 2.2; 4.83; 4.8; 4.97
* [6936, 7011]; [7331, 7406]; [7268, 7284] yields 1.1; 4.96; 4.61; 4.95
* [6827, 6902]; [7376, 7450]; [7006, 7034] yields -0.3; 4.82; 4.91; 4.95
